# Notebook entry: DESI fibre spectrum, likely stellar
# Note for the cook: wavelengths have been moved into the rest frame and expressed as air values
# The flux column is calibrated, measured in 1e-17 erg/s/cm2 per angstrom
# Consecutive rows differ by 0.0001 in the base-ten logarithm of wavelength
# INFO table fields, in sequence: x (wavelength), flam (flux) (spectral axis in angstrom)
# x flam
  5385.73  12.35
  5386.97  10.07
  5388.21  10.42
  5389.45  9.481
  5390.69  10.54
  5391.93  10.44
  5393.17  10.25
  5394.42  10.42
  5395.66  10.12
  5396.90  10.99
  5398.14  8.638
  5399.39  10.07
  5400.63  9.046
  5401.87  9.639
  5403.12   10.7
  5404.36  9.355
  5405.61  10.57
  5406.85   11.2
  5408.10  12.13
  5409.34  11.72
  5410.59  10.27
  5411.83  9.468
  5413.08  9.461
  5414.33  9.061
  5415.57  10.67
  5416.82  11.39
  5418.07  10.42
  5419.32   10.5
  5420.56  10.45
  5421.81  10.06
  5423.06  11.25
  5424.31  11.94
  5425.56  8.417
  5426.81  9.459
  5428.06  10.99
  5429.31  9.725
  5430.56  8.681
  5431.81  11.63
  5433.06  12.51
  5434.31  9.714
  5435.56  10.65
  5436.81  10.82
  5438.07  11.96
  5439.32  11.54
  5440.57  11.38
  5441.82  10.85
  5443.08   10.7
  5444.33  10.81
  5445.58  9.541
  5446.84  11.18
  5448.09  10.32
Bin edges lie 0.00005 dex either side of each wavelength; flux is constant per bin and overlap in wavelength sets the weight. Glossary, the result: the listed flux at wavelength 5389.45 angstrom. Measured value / 9.481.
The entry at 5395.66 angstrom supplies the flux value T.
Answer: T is 10.12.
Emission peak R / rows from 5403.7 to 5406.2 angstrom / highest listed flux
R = 10.57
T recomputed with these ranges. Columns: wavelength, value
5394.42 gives 10.42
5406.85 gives 11.2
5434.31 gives 9.714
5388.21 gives 10.42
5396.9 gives 10.99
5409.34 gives 11.72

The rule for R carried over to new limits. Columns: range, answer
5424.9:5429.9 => 10.99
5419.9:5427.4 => 11.94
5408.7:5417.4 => 11.72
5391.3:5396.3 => 10.44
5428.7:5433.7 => 12.51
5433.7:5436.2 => 10.65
